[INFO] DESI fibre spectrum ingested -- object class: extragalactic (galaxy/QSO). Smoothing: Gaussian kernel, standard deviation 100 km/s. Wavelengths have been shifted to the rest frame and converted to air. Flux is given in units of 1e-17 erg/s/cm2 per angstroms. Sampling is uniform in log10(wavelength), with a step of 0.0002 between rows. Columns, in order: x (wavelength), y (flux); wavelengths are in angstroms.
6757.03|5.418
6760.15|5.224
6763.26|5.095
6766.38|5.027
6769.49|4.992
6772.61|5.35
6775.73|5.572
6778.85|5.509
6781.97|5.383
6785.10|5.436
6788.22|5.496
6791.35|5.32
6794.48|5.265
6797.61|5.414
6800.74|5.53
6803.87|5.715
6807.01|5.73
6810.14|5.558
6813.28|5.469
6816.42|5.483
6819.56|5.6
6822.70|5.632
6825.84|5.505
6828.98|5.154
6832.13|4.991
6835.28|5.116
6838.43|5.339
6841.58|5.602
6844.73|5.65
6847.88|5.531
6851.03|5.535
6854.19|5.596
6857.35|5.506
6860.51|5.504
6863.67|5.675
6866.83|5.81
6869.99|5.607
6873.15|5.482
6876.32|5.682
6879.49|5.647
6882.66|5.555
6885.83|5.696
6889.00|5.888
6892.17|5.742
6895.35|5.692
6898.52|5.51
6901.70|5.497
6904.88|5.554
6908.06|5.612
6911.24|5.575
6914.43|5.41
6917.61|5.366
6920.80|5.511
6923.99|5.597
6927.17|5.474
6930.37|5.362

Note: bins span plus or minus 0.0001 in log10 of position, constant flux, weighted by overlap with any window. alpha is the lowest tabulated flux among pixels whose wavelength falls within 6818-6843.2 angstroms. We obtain 4.991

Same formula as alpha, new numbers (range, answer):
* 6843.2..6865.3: 5.504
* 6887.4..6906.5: 5.497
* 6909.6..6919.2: 5.366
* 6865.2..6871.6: 5.607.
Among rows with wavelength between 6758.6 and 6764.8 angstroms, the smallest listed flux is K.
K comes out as 5.095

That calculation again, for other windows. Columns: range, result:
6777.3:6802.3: 5.265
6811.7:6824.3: 5.469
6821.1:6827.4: 5.505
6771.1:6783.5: 5.35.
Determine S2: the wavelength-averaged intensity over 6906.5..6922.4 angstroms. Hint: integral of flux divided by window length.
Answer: 5.49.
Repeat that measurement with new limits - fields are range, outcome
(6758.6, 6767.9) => 5.12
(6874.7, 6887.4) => 5.64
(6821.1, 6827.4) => 5.57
